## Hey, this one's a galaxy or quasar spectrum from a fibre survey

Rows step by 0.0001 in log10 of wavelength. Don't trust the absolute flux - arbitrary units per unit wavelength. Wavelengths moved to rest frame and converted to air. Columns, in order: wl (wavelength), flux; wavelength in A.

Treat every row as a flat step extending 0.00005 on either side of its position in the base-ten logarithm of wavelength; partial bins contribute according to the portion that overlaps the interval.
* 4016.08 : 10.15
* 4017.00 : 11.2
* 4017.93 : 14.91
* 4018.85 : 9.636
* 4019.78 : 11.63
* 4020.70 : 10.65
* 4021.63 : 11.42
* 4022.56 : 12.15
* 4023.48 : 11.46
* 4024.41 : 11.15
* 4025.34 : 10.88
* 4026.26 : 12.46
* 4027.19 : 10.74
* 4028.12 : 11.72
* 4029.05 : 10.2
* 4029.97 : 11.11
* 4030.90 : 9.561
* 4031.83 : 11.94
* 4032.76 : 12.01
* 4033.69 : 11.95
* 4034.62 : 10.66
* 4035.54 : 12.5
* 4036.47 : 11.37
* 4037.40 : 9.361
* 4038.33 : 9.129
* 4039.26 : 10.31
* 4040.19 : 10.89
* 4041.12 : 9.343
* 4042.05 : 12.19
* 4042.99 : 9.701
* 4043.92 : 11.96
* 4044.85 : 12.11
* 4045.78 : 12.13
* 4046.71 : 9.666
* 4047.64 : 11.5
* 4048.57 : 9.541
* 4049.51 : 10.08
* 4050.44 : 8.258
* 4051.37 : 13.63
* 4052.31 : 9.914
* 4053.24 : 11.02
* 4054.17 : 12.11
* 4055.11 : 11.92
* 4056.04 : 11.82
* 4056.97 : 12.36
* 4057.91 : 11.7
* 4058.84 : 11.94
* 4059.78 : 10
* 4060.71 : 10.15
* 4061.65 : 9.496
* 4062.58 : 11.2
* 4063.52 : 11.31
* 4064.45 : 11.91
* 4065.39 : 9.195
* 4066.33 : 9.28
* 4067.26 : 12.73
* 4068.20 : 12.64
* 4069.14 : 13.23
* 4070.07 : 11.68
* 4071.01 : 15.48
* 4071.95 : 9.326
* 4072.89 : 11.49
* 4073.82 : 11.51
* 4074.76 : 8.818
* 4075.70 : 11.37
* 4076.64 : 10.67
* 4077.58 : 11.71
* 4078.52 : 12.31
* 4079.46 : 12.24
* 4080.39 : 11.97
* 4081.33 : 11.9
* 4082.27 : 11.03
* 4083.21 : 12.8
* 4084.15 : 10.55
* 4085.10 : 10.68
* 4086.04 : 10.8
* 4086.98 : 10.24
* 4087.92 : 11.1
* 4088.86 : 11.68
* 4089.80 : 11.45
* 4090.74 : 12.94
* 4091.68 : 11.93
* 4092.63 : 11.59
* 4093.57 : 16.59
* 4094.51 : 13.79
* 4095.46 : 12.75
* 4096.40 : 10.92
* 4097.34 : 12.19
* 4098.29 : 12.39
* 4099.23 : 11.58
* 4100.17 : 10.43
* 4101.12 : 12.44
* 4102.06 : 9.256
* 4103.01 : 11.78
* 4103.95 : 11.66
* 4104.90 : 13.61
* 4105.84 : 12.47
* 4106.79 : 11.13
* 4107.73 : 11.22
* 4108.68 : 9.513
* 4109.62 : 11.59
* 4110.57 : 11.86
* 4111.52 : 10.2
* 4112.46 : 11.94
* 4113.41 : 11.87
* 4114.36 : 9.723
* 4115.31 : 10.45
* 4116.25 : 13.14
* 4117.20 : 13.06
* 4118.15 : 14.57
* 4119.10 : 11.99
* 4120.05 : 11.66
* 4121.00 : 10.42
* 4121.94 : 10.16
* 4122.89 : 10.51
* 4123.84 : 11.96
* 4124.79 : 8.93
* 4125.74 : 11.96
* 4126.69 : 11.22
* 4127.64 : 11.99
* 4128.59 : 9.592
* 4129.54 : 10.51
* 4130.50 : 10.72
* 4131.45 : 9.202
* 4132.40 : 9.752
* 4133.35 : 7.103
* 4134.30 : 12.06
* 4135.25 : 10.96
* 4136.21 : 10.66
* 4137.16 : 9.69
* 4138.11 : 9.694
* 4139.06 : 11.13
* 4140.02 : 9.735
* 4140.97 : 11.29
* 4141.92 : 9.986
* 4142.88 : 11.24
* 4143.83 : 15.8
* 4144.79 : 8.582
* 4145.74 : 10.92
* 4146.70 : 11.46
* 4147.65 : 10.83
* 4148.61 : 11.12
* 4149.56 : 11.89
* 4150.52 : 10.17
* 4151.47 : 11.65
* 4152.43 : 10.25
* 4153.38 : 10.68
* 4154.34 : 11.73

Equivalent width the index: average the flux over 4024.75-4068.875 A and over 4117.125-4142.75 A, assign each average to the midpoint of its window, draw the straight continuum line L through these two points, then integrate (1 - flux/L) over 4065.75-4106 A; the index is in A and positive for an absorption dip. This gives -3.3 A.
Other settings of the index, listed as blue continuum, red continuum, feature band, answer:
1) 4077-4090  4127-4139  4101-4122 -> -1.6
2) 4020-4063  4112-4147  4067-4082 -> -1.1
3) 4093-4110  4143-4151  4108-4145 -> 2.2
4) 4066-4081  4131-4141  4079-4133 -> -3.2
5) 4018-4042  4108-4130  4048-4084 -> -0.5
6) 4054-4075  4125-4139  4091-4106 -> -1.9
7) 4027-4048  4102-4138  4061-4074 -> -0.5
